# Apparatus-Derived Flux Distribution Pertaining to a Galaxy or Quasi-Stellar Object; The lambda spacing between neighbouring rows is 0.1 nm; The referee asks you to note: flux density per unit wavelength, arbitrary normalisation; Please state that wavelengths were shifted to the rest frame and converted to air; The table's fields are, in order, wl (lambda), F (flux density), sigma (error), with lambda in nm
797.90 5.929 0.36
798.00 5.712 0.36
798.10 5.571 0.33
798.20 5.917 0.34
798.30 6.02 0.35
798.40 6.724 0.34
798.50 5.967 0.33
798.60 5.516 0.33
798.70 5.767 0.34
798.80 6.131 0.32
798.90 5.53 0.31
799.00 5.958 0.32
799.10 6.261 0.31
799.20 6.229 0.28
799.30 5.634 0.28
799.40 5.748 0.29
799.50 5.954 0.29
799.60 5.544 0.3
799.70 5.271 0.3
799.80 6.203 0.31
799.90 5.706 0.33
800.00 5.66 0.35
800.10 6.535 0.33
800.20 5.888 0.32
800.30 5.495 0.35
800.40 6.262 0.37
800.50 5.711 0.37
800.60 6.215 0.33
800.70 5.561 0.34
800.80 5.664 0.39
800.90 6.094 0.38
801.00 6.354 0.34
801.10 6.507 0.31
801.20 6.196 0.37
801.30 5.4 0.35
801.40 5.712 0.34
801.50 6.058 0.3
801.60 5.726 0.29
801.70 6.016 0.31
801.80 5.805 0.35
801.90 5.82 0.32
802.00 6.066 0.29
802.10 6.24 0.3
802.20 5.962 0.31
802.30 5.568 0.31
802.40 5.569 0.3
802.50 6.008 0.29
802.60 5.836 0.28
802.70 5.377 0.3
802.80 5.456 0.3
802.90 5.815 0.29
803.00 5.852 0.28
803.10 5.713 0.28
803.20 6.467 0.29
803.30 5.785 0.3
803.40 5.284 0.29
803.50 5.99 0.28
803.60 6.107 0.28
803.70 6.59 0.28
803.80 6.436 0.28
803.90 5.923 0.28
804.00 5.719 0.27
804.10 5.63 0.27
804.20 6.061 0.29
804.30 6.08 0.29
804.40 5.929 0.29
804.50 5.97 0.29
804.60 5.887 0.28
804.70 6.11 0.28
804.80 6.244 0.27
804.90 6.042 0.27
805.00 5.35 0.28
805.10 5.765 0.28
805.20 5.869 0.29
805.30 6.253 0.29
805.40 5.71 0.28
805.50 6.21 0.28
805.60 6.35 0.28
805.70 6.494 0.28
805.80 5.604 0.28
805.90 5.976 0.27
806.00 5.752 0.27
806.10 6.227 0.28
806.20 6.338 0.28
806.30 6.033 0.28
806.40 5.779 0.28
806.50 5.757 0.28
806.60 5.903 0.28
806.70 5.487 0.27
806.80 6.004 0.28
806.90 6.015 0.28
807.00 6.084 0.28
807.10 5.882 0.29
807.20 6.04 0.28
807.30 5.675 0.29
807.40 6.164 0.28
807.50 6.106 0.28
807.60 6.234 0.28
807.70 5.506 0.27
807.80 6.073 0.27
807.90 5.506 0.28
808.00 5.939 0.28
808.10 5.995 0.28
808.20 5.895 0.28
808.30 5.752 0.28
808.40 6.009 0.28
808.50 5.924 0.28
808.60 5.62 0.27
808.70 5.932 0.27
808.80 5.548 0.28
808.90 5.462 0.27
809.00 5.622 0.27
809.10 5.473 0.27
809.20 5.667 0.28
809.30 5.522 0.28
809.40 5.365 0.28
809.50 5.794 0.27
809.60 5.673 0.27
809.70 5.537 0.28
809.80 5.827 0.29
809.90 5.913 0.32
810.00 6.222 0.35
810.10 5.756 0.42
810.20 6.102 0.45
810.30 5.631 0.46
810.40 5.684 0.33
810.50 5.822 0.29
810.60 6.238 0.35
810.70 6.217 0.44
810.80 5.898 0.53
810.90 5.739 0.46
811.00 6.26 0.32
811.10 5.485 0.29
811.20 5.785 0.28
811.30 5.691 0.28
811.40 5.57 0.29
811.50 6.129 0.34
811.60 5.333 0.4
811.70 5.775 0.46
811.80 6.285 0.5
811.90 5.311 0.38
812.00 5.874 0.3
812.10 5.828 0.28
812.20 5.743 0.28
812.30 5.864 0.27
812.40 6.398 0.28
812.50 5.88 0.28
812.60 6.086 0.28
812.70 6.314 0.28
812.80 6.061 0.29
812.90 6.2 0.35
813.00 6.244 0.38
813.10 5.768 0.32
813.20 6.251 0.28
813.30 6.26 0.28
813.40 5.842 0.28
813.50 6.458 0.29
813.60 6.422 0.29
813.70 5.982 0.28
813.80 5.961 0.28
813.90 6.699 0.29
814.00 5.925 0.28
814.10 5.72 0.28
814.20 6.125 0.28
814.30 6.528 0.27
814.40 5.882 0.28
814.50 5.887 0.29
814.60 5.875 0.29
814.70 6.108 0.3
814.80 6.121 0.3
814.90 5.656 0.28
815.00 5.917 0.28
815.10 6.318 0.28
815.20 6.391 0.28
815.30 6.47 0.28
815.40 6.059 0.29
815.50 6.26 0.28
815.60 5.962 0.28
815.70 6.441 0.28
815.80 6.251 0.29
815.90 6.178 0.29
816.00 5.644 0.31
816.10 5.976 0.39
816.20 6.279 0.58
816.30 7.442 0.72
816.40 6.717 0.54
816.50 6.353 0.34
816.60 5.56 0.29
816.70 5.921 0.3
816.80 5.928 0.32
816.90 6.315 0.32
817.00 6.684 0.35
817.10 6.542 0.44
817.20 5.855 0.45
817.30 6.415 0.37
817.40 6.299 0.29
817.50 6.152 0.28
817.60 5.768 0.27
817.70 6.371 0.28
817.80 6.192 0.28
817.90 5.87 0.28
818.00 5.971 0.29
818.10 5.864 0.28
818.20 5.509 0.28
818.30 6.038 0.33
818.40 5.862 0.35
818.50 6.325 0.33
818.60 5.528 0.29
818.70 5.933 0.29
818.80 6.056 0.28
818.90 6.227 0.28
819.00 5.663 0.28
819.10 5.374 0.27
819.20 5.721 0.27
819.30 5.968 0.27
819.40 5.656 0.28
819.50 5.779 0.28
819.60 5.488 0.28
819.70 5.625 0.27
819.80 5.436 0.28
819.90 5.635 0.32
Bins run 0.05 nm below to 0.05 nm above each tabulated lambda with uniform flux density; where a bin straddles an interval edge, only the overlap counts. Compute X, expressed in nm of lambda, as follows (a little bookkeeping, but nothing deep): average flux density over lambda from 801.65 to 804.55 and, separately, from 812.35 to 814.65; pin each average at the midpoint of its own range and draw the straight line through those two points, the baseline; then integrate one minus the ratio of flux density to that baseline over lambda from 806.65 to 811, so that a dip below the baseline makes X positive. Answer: 0.14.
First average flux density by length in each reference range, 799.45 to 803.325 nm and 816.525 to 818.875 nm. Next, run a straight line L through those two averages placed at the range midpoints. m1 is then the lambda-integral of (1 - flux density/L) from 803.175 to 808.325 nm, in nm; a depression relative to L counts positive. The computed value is -0.03 nm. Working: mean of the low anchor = 5.87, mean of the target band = 5.96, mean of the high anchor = 6.05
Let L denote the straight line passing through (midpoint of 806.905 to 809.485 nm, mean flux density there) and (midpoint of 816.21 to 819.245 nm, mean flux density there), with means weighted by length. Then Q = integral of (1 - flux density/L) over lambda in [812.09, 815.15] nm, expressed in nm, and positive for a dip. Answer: -0.06 nm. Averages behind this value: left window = 5.8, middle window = 6.08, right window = 6.09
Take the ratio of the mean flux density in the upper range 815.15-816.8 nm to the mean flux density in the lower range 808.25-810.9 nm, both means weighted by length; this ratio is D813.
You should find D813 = 1.08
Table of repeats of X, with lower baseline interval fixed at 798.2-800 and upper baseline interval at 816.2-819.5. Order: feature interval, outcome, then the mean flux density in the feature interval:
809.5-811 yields 0.027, 5.89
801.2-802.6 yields 0.014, 5.85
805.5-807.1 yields -0.010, 5.99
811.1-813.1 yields 0.036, 5.9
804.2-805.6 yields -0.008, 5.97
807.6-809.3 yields 0.063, 5.75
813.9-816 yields -0.025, 6.11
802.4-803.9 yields 0.007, 5.9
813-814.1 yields -0.022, 6.14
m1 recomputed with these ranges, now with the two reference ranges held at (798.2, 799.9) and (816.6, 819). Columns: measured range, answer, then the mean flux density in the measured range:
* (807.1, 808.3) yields 0.011 nm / 5.91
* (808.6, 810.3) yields 0.078 nm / 5.71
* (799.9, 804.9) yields 0.001 nm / 5.92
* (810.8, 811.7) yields 0.036 nm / 5.76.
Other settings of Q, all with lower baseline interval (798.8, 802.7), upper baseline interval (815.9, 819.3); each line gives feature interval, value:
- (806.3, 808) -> 0.02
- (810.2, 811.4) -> 0.03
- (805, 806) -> -0.01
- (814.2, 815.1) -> 0.00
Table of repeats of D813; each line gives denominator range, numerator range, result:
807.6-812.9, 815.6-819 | 1.05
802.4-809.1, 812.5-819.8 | 1.03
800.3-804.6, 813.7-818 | 1.04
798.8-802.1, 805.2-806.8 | 1.01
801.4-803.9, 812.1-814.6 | 1.03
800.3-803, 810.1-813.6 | 1.01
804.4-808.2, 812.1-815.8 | 1.03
